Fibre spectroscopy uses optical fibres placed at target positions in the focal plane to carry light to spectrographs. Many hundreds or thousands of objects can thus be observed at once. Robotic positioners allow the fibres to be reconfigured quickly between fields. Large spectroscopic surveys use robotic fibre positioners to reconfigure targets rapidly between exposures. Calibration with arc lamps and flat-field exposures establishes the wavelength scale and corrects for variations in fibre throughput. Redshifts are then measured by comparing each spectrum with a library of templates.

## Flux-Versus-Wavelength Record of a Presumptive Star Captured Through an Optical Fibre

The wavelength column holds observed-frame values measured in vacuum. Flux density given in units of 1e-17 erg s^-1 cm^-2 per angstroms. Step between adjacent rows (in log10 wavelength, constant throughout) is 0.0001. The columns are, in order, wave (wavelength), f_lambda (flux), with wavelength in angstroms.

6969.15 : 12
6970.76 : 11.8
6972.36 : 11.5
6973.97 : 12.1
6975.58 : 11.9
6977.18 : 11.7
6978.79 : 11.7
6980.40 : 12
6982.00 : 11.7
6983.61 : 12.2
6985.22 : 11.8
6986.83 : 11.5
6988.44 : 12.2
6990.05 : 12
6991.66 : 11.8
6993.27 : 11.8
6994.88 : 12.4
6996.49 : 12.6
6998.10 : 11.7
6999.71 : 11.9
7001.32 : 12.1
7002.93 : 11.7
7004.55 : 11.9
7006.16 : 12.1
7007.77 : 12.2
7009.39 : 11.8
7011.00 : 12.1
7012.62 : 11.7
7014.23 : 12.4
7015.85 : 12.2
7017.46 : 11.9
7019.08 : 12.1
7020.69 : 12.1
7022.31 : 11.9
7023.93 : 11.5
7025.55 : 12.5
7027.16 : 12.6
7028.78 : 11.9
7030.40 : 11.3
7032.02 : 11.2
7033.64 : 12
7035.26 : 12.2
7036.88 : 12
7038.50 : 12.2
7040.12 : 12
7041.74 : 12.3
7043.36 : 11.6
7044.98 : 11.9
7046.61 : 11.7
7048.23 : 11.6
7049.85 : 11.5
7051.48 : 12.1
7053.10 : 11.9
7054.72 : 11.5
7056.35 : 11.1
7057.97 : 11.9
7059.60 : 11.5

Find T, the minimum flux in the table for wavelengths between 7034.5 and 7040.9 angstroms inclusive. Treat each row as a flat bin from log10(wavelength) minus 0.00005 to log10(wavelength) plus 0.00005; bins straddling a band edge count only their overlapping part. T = 12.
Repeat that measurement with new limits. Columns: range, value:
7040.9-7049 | 11.6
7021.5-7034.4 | 11.2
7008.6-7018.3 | 11.7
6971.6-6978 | 11.5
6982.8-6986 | 11.8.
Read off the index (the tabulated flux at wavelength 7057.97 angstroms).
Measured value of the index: 11.9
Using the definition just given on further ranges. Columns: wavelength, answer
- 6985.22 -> 11.8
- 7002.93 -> 11.7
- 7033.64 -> 12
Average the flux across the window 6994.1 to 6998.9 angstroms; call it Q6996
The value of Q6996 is 12.2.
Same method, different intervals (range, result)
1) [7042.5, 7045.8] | 11.7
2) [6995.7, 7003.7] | 12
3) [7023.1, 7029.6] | 12.1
